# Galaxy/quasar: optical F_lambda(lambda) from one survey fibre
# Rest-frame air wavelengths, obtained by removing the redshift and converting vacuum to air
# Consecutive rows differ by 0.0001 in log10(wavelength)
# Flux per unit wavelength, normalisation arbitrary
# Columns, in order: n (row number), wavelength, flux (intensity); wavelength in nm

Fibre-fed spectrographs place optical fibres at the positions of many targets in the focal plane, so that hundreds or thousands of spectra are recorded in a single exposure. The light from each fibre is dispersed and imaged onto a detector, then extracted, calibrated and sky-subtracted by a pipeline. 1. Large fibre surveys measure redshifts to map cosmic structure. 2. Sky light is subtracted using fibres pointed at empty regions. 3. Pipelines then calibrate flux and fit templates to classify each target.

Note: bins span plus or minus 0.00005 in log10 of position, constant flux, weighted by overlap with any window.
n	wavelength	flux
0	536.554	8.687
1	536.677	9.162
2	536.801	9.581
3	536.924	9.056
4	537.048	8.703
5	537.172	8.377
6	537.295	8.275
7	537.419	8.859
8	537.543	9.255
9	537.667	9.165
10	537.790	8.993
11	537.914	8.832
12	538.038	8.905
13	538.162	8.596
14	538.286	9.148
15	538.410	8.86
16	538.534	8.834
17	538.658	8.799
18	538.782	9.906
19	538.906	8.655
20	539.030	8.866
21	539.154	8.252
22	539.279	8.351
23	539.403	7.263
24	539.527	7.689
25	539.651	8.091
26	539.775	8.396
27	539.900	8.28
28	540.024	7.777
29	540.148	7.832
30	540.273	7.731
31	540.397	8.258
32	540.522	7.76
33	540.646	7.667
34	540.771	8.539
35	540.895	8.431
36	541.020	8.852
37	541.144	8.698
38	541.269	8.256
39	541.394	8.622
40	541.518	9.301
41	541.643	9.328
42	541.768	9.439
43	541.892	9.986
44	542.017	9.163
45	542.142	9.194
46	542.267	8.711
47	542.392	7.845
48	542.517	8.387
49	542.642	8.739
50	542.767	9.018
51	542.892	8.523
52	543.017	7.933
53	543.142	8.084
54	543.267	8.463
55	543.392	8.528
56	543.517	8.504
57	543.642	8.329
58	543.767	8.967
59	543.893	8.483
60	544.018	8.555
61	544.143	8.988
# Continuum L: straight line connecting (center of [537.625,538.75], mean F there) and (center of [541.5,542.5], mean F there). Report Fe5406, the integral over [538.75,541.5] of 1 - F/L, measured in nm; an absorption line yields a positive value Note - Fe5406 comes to 0.22 nm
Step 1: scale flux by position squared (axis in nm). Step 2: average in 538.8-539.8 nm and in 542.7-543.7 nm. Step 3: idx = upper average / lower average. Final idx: 1.03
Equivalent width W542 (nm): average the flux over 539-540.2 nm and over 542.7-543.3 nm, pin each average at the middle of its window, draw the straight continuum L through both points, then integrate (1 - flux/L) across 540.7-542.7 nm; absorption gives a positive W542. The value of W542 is -0.14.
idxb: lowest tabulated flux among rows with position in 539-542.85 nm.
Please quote 7.263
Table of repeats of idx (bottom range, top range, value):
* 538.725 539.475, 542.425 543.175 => 1.00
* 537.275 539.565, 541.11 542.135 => 1.06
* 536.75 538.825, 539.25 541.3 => 0.92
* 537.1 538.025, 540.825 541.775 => 1.01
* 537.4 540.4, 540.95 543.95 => 1.03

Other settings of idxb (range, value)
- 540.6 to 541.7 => 7.667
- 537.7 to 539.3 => 8.252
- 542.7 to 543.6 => 7.933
